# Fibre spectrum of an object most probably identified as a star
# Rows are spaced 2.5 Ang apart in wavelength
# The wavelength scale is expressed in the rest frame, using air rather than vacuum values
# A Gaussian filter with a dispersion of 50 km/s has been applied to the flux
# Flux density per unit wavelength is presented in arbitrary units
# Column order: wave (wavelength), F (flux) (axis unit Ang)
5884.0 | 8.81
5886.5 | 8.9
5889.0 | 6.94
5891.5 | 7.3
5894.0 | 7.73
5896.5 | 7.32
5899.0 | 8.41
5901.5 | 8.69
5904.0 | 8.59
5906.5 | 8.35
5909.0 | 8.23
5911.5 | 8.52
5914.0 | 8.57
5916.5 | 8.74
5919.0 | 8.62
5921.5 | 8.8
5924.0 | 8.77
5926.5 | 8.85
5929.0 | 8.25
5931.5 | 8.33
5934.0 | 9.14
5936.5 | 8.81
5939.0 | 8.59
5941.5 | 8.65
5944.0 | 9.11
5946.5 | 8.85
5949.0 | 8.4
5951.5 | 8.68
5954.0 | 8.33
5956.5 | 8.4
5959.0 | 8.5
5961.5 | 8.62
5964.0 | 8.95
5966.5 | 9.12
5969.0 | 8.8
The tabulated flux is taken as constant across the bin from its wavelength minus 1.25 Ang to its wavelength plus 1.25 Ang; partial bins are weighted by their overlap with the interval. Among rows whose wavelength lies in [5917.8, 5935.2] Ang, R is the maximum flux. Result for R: 9.14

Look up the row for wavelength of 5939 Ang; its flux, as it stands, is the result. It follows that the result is 8.59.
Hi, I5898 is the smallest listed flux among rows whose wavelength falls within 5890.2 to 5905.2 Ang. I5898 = 7.3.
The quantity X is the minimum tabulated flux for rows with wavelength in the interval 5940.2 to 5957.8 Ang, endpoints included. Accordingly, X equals 8.33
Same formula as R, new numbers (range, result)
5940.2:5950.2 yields 9.11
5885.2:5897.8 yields 8.9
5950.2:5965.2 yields 8.95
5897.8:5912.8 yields 8.69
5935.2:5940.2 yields 8.81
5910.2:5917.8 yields 8.74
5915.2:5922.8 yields 8.8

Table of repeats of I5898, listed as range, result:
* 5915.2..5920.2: 8.62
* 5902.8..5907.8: 8.35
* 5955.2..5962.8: 8.4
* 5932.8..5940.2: 8.59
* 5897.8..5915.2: 8.23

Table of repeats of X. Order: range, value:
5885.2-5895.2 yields 6.94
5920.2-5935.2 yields 8.25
